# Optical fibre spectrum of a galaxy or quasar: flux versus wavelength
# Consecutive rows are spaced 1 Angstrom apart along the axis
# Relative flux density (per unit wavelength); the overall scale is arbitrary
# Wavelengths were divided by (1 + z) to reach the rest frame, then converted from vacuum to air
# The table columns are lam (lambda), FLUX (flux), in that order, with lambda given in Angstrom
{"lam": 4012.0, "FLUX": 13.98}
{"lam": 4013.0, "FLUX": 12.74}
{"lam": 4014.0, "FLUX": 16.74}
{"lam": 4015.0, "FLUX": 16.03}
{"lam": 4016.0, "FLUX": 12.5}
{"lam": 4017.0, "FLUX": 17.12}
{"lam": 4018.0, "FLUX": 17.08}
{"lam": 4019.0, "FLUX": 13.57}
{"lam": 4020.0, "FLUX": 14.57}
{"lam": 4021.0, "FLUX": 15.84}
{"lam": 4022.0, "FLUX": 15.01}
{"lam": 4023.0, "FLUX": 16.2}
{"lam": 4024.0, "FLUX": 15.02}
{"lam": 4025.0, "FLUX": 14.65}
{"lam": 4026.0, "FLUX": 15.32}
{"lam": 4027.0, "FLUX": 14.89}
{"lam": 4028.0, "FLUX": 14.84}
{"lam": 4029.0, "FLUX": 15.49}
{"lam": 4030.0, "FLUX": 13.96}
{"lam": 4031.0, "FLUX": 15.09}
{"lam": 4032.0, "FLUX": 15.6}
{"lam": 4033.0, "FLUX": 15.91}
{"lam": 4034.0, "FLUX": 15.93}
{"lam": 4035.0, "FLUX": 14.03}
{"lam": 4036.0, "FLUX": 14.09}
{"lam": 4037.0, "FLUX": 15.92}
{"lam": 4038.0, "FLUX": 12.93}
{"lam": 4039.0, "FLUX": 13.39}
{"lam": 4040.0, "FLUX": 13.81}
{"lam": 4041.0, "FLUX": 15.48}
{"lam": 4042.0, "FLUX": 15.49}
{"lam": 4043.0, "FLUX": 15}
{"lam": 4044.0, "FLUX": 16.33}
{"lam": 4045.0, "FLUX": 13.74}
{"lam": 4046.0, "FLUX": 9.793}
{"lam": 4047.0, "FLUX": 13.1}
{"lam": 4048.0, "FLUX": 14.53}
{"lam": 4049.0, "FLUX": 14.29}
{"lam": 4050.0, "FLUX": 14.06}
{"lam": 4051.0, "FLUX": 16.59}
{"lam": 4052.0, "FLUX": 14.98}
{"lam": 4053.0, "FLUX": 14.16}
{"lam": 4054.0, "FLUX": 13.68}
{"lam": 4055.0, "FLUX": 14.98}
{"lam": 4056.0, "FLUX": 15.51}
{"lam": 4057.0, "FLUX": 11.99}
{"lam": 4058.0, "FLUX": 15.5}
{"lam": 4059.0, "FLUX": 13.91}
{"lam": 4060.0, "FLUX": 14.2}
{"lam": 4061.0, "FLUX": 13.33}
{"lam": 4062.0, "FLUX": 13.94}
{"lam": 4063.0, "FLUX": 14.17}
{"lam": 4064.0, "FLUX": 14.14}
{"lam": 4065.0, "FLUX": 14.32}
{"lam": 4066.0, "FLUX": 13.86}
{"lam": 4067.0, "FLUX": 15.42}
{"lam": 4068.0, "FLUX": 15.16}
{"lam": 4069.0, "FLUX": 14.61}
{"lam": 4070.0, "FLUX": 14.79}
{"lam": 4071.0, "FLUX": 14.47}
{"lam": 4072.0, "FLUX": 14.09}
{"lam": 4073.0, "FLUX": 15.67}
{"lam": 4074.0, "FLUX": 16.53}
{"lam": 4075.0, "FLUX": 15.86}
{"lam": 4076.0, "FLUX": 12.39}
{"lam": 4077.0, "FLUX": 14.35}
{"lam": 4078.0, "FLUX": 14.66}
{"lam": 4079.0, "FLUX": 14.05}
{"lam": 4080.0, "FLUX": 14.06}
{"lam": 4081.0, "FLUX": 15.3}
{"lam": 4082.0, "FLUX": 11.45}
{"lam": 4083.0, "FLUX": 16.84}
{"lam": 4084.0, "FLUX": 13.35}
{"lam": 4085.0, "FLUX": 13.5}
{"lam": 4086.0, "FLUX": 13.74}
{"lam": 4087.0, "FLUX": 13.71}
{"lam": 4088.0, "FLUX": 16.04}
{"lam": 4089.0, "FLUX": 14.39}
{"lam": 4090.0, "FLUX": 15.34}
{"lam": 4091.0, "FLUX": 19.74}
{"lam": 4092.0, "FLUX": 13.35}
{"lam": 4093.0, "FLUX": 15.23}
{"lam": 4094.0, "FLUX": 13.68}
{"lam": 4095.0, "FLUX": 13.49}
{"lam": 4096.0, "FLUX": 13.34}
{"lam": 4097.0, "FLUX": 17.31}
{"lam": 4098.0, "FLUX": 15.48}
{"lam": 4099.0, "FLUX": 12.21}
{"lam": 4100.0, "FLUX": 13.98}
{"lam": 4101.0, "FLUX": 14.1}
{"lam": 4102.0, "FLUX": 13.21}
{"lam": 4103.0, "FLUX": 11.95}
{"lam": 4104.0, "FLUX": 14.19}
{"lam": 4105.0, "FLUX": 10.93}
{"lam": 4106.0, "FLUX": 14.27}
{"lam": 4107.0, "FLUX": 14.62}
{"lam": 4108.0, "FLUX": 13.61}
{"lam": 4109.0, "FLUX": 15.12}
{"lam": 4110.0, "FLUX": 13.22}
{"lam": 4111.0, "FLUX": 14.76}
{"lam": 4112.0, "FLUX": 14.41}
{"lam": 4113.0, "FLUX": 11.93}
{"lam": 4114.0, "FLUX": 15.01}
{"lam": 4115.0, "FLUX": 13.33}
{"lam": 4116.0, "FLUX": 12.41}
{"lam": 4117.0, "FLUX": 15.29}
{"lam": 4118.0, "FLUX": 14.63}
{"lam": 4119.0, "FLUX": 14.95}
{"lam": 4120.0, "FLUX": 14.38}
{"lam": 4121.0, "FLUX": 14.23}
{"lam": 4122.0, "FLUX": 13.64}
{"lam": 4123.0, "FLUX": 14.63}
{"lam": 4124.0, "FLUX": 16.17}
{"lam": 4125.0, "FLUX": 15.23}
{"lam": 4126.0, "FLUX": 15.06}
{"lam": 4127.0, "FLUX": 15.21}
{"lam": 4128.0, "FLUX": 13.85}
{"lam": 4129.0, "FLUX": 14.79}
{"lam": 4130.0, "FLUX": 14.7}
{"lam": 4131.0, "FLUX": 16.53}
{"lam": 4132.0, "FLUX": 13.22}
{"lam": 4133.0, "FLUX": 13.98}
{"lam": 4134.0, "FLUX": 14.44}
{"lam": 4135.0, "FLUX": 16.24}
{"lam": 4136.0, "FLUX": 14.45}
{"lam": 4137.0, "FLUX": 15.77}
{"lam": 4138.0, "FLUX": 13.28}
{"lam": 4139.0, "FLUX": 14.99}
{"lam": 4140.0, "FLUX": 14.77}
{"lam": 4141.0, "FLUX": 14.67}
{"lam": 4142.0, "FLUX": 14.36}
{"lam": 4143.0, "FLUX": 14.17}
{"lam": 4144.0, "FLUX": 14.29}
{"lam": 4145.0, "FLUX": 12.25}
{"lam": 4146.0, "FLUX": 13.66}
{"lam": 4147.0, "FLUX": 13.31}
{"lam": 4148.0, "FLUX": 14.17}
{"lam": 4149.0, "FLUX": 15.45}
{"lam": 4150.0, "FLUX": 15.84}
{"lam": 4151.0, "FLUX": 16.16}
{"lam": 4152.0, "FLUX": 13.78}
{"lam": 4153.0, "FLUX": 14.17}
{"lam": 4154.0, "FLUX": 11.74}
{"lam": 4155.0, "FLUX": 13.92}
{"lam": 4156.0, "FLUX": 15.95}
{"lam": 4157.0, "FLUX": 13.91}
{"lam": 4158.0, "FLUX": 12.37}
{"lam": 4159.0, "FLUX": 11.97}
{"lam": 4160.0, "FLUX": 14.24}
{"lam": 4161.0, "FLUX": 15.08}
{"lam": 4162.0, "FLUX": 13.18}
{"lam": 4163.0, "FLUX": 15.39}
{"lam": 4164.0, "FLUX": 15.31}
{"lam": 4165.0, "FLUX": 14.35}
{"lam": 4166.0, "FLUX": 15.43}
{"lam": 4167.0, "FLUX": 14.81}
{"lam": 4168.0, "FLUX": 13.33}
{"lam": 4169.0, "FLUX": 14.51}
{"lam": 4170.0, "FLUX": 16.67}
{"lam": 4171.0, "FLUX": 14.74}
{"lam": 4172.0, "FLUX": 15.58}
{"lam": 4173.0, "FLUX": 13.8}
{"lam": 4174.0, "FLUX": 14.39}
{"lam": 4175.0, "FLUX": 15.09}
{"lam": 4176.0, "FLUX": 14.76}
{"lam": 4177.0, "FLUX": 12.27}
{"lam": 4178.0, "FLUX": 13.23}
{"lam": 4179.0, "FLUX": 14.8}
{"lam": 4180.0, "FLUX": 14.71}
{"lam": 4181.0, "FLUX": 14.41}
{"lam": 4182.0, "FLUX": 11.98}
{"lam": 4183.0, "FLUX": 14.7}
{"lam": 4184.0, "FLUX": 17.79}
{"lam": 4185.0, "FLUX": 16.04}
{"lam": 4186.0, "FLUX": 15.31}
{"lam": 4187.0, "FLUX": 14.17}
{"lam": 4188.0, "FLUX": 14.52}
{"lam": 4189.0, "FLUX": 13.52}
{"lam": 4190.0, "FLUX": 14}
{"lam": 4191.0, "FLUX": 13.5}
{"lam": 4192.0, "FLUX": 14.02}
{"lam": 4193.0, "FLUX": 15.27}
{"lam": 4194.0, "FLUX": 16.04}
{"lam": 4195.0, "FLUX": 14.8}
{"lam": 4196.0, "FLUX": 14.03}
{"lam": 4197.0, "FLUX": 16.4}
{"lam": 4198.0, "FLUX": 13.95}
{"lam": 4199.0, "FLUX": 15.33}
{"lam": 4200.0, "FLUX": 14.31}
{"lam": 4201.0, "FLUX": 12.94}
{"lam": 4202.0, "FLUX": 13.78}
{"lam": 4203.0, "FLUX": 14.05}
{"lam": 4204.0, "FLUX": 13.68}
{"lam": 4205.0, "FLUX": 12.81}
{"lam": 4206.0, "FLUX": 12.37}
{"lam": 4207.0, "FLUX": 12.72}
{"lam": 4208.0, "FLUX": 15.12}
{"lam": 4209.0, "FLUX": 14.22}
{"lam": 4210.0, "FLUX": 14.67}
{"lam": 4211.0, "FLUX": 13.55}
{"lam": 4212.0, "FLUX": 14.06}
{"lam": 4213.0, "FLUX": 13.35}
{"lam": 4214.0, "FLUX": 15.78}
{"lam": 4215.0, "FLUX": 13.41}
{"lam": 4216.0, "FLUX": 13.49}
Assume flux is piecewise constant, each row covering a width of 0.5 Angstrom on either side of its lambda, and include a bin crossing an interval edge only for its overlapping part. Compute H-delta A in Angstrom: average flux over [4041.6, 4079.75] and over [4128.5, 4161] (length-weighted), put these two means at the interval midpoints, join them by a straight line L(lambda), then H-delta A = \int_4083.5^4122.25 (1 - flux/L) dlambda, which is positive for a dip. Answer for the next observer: 0.5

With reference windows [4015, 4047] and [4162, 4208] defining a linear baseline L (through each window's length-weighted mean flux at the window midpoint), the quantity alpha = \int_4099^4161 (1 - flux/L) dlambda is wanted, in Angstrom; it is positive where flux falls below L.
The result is 1.6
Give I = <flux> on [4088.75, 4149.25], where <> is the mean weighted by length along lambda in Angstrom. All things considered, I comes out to 14.3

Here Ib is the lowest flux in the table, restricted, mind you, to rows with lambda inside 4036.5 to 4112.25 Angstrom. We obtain 9.793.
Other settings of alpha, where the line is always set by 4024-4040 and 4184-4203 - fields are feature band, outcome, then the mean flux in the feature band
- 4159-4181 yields 0.23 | 14.5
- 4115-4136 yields 0.07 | 14.6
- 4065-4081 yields 0.07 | 14.7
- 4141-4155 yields 0.52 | 14.1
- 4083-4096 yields 0.05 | 14.7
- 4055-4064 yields 0.38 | 14.1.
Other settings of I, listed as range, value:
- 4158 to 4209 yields 14.4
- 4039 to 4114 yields 14.3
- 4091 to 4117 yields 13.9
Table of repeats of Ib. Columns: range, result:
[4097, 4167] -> 10.93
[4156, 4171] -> 11.97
